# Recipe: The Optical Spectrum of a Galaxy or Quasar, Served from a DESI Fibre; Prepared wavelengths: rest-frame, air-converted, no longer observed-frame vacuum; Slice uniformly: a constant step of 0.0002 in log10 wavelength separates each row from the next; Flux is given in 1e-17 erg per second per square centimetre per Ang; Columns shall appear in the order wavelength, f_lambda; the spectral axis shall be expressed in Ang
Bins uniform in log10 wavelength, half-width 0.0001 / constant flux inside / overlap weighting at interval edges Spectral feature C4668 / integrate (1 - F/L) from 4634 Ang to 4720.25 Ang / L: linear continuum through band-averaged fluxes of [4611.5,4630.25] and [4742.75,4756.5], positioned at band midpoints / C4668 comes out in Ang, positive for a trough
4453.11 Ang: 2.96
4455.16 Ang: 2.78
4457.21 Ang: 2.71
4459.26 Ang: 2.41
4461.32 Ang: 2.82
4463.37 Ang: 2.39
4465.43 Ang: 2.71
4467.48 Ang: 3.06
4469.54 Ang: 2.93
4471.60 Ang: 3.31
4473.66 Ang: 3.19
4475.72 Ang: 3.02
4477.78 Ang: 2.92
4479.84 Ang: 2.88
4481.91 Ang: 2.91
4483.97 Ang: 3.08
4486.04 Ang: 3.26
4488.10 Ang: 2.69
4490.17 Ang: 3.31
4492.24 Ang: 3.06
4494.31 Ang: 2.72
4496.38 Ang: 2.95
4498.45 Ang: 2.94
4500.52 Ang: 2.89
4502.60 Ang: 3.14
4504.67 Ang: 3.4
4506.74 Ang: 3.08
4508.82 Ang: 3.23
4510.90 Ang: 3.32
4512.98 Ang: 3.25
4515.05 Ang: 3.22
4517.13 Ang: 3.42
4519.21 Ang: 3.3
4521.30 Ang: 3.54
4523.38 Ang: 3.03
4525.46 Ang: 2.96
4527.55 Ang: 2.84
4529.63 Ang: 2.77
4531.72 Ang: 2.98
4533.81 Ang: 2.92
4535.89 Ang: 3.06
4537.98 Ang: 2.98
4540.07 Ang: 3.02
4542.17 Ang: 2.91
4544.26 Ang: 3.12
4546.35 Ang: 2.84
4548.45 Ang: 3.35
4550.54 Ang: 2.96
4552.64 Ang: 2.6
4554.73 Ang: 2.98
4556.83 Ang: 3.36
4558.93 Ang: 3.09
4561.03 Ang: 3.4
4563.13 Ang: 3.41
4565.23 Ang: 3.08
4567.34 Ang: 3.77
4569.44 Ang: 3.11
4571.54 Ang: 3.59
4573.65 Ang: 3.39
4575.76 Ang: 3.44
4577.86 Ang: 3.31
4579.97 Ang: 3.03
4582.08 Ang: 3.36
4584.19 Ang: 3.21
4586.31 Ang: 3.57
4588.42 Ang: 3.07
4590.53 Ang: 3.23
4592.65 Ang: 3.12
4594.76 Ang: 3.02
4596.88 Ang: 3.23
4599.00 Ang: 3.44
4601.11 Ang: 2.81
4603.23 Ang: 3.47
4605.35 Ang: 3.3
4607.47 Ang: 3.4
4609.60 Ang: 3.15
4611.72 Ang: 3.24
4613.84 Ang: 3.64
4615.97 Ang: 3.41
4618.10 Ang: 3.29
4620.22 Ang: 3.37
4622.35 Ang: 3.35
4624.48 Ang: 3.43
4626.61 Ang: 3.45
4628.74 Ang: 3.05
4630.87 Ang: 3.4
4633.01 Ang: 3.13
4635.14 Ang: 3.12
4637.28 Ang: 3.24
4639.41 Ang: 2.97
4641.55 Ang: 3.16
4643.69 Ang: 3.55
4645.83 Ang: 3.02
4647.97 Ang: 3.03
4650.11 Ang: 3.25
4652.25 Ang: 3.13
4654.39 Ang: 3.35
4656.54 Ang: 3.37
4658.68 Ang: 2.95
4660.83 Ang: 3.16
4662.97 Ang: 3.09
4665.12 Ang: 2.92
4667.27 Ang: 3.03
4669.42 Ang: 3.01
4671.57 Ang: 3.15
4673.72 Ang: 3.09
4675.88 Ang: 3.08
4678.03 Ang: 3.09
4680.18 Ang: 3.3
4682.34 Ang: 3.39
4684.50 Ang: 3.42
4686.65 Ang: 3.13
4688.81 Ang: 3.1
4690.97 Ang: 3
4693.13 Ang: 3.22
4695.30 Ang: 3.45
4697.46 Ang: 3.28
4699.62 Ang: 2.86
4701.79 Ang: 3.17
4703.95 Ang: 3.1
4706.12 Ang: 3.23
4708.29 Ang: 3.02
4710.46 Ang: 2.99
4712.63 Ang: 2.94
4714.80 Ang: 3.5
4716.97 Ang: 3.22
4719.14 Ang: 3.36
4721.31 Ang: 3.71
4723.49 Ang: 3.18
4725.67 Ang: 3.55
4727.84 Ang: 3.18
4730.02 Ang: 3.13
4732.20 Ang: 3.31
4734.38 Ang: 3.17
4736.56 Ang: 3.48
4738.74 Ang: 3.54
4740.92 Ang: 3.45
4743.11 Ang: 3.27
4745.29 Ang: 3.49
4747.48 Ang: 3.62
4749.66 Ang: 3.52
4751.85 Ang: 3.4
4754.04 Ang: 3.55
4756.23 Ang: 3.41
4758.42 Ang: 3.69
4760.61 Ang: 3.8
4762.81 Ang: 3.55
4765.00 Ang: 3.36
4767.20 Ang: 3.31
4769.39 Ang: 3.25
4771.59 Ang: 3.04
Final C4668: 6.4 Ang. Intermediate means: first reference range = 3.37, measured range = 3.16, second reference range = 3.48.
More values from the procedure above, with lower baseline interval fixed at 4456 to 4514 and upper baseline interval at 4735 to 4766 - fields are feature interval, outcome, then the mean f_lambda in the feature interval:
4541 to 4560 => 0.55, 3.02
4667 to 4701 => 2.10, 3.17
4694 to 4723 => 1.74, 3.22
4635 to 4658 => 0.72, 3.2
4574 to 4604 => -0.47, 3.24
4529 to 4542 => 0.53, 2.96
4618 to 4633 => -0.29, 3.32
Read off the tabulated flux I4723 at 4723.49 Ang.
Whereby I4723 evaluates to 3.18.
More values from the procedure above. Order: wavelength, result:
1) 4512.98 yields 3.25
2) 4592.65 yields 3.12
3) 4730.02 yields 3.13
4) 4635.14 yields 3.12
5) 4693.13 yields 3.22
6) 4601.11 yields 2.81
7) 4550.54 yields 2.96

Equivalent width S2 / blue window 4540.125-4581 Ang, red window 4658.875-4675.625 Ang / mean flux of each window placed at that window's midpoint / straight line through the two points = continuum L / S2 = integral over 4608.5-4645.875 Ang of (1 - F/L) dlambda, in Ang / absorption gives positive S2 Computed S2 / -2.1 Ang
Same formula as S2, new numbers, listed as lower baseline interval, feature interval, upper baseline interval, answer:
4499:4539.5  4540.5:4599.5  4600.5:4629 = 0.4 Ang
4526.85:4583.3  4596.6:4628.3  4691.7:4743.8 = -1.5 Ang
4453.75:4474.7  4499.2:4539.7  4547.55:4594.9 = -1.0 Ang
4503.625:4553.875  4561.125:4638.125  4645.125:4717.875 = -4.5 Ang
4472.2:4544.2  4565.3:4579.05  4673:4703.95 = -1.3 Ang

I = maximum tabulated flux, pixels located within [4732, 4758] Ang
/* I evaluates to 3.62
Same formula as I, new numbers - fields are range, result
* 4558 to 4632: 3.77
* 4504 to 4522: 3.54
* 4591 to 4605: 3.47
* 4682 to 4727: 3.71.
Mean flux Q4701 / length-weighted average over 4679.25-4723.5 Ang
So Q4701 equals 3.22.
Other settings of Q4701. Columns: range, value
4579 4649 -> 3.25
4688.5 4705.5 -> 3.15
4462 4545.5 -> 3.04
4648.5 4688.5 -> 3.16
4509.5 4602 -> 3.17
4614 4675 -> 3.2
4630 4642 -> 3.17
